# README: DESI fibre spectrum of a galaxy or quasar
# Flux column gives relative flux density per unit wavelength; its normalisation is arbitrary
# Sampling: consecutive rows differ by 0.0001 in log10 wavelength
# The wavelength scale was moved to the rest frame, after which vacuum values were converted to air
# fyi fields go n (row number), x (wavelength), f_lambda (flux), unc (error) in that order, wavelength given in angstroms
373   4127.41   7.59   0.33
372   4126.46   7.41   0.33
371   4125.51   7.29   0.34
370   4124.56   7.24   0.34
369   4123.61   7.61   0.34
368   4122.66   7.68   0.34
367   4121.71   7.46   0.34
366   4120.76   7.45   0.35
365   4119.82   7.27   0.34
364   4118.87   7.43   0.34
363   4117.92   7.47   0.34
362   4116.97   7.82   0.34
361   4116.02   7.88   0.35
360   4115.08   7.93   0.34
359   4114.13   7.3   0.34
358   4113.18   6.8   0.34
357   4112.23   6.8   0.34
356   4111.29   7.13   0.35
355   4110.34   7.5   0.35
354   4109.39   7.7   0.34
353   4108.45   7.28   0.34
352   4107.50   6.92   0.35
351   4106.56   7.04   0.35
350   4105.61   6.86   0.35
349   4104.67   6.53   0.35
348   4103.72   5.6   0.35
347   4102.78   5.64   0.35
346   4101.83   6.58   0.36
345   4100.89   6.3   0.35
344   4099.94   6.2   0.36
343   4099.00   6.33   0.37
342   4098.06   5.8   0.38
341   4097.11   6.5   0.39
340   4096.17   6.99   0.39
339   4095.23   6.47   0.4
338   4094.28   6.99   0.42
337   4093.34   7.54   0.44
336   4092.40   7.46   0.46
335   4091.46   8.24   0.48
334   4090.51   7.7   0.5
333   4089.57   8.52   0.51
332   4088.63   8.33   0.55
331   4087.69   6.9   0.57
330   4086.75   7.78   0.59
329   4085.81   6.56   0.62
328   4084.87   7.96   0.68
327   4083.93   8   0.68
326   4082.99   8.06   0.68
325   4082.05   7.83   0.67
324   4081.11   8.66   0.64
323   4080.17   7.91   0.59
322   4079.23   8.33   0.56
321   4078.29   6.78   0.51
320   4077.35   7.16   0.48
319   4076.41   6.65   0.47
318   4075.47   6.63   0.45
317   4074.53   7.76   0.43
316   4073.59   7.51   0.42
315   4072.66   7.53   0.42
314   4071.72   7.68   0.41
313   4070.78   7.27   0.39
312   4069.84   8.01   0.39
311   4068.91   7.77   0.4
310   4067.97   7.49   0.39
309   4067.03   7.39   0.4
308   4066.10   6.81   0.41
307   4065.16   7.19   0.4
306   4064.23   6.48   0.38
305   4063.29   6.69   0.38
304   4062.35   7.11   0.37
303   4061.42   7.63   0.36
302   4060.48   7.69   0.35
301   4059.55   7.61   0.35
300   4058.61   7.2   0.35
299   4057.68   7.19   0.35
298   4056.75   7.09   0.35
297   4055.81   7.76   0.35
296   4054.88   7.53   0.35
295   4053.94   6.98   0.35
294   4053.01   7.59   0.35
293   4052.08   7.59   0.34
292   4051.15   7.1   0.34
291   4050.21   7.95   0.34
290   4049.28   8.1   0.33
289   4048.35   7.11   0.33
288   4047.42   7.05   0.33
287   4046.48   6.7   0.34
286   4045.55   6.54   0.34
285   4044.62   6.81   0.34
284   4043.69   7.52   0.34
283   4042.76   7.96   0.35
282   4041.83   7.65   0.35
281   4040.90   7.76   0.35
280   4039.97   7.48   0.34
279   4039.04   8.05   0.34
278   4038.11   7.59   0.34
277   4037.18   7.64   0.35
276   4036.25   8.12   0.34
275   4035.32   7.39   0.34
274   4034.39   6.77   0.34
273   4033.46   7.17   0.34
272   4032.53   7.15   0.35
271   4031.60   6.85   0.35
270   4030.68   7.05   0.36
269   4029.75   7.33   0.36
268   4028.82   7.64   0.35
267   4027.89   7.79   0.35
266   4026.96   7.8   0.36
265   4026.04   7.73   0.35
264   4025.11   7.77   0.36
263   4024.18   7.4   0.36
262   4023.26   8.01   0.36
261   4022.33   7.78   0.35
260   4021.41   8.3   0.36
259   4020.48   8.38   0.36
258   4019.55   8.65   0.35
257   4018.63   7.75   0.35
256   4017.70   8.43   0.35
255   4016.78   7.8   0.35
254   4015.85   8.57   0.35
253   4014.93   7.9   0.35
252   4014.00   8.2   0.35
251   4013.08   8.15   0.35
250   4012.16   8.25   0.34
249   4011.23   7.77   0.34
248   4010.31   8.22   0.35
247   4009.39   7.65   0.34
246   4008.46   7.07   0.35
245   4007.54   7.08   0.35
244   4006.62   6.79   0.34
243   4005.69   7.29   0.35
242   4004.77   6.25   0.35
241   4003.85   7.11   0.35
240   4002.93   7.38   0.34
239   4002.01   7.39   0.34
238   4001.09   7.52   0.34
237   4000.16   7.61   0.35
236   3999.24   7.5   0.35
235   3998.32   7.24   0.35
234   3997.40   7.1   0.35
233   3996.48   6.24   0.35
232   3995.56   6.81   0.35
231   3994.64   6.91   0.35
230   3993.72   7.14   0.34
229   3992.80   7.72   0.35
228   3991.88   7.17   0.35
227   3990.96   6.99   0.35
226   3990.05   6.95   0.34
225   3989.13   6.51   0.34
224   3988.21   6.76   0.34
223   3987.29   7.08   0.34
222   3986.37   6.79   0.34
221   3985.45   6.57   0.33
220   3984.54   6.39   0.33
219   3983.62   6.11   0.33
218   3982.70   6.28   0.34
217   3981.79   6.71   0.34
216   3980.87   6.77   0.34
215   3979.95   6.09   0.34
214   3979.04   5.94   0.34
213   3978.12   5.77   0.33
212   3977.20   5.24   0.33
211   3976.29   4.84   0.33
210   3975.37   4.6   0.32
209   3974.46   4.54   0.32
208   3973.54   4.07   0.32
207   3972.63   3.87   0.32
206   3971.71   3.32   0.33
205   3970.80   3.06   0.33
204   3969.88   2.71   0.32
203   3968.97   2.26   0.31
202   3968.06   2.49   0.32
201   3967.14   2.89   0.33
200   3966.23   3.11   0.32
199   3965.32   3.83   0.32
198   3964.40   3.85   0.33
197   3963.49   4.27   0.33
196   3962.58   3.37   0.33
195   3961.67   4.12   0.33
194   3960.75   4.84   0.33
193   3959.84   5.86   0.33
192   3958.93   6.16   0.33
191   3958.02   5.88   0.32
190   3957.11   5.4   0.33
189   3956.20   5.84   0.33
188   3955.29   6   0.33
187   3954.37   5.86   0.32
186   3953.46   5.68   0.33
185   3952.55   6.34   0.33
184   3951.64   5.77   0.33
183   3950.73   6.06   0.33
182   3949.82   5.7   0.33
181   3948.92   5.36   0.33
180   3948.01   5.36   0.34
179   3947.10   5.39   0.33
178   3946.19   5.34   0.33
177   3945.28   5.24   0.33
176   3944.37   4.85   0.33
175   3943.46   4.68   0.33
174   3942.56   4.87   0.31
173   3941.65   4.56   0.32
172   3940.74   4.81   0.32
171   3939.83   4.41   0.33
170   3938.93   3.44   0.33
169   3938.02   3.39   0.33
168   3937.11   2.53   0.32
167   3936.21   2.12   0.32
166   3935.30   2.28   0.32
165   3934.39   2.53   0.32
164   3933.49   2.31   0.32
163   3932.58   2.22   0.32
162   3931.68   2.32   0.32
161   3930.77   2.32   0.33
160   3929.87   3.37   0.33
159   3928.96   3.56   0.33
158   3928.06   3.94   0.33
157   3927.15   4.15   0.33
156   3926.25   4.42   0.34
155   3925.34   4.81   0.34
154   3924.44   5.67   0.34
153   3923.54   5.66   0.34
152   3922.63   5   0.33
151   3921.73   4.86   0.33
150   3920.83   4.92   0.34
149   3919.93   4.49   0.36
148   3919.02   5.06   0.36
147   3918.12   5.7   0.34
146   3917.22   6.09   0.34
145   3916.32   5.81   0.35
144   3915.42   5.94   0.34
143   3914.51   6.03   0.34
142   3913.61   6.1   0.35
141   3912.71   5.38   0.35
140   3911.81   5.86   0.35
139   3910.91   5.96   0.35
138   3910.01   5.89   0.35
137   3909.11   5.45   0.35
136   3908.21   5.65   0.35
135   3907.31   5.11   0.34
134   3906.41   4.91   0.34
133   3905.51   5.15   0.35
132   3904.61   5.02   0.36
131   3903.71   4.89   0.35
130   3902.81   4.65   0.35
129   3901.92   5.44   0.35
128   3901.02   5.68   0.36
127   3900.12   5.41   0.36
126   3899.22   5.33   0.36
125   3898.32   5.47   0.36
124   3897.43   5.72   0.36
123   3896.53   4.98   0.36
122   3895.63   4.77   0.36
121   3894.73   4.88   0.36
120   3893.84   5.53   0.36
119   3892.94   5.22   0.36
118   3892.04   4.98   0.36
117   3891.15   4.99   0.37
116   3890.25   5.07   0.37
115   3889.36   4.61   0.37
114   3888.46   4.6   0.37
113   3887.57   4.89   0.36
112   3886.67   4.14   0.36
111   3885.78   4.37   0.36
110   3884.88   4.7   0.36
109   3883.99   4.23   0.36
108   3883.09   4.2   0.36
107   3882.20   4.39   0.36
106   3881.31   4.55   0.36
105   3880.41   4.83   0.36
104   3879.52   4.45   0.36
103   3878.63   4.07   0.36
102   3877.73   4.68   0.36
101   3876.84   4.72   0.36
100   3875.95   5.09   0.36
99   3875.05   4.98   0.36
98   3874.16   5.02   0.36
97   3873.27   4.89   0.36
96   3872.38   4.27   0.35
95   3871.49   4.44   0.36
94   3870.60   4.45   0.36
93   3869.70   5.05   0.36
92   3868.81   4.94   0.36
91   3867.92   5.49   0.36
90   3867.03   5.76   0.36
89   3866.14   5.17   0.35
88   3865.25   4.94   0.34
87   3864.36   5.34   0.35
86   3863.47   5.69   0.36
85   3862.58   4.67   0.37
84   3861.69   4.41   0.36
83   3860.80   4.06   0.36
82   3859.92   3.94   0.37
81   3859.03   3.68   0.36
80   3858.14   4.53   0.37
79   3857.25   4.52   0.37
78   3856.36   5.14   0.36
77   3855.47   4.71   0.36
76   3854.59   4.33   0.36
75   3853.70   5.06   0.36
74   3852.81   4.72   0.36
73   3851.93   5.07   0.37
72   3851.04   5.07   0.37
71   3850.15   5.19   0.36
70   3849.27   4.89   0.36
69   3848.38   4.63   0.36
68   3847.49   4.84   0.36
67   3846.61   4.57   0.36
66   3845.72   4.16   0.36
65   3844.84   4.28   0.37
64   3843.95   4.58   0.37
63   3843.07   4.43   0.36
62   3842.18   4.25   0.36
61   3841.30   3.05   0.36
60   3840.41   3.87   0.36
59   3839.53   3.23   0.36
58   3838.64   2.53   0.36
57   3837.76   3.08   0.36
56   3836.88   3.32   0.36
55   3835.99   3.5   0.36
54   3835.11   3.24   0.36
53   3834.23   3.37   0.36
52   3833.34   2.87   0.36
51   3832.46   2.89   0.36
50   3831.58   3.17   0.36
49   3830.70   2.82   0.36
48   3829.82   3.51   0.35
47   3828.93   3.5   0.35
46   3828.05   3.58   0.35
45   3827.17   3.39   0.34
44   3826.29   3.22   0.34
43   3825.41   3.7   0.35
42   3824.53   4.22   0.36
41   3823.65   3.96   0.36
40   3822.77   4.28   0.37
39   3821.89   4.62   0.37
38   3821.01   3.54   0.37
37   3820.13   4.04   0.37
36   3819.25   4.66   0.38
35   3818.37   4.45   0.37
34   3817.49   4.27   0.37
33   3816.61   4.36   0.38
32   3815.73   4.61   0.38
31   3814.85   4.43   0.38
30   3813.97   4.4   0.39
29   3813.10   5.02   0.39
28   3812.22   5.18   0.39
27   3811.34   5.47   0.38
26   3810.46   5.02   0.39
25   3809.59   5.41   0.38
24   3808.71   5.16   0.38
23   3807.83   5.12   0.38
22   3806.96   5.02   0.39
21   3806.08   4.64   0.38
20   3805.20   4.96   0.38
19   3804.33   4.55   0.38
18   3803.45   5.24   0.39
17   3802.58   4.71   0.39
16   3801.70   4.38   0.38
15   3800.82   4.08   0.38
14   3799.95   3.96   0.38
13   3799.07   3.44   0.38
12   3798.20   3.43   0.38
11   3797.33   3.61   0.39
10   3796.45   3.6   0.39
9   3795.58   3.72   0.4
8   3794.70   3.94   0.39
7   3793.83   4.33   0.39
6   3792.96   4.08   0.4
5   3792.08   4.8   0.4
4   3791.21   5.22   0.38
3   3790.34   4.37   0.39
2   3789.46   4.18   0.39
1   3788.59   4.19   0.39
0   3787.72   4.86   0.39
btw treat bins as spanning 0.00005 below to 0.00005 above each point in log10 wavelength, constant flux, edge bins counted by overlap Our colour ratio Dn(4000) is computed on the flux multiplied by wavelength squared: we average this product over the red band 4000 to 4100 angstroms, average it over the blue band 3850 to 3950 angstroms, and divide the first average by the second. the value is 1.70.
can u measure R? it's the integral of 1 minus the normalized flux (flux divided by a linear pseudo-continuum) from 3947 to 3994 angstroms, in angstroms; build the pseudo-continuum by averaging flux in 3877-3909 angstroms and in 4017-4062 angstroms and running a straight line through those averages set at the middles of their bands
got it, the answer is 7.3 angstroms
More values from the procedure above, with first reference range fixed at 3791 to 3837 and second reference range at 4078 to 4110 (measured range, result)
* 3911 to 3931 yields 1.1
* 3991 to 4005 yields -2.3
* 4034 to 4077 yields -3.9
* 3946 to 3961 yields -0.1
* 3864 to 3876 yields -0.6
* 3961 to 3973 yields 5.1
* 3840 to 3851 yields 0.2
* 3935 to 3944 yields 2.9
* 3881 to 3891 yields 0.8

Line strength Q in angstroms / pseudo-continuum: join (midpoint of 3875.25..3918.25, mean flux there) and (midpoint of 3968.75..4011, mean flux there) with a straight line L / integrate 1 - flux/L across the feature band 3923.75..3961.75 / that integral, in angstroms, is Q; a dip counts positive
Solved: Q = 7.86 angstroms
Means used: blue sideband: 5.11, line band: 4.53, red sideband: 6.28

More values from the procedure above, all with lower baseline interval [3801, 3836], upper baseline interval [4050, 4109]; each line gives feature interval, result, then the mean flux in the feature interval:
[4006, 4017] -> -2.3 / 7.78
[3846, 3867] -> -0.5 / 4.76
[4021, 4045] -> -3.1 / 7.56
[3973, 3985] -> 0.9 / 5.63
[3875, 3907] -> 1.2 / 4.88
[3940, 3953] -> 0.9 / 5.29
